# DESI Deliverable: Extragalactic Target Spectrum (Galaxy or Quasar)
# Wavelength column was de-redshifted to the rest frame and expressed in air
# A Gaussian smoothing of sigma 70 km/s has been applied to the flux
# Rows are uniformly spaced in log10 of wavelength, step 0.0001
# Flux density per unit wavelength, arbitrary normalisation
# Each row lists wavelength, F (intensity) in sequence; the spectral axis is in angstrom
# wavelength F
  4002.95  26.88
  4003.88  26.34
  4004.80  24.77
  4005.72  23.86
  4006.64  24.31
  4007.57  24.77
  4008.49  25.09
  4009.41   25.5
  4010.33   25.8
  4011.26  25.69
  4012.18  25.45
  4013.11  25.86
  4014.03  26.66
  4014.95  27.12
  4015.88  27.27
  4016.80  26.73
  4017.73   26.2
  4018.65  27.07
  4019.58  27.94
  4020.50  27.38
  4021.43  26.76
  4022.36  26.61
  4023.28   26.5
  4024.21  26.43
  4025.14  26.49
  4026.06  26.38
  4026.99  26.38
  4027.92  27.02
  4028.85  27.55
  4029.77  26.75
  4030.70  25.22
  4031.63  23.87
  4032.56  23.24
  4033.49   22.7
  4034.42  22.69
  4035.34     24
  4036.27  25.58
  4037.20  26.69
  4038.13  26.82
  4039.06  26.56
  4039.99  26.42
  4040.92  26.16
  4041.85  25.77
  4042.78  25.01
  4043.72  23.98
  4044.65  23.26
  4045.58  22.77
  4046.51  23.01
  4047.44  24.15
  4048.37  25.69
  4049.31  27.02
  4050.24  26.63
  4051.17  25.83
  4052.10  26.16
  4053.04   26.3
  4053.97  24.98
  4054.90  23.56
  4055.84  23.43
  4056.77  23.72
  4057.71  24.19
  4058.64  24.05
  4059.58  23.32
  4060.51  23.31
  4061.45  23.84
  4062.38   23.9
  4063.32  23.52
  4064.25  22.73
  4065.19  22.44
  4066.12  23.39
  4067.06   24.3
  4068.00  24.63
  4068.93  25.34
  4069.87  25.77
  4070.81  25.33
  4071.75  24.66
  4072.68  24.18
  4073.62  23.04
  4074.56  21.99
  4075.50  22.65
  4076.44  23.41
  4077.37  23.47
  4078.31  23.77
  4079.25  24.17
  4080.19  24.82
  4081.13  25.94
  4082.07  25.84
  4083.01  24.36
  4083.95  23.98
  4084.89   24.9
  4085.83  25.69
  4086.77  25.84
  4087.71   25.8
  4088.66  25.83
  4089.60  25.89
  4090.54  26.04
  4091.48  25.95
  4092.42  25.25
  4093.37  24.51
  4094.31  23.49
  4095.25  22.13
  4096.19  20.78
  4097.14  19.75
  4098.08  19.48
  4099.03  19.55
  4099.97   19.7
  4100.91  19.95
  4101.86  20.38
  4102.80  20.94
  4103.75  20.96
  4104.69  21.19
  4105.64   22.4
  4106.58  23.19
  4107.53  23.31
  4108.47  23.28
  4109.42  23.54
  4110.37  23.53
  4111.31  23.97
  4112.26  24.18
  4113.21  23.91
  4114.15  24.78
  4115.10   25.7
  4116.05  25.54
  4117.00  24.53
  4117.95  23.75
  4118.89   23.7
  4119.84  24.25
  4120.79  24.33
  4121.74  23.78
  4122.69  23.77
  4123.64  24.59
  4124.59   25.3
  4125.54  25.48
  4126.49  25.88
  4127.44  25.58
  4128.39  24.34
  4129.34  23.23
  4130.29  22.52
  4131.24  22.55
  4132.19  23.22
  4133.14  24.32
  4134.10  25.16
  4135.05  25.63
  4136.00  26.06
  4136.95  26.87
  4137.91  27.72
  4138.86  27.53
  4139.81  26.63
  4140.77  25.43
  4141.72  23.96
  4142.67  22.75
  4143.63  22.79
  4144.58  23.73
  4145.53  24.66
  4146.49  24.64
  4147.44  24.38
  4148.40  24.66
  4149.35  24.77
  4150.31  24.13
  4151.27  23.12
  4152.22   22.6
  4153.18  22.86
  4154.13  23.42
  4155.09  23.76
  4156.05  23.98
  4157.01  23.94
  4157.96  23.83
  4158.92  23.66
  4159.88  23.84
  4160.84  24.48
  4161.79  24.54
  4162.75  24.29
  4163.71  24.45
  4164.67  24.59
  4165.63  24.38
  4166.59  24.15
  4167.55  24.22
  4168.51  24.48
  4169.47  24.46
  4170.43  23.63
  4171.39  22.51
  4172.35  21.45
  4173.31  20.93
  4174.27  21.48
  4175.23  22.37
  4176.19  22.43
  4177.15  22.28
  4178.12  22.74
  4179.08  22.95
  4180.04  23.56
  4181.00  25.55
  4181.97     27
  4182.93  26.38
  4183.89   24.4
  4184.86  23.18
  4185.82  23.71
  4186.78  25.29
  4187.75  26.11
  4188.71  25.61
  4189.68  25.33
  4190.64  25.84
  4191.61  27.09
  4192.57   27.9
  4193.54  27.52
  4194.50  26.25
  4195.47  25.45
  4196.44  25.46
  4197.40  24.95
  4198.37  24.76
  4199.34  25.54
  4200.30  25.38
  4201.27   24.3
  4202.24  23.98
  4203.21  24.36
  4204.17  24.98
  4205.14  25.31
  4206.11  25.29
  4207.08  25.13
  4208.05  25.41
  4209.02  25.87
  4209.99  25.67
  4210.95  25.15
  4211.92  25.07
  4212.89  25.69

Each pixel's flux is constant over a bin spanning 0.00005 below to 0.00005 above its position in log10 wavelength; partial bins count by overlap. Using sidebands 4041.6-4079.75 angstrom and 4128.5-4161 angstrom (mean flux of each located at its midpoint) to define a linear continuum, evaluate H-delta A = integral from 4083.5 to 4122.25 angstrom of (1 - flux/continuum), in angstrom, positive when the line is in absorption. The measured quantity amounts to 1.4 angstrom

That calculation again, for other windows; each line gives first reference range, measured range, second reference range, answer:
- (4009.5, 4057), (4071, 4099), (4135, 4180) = 1.1 angstrom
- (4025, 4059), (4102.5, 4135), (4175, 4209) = 1.5 angstrom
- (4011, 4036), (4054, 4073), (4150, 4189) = 1.0 angstrom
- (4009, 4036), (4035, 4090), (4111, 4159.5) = 1.7 angstrom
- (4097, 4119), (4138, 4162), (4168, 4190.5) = -0.9 angstrom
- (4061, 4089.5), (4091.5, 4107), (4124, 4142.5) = 1.9 angstrom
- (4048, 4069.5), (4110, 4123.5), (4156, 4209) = 0.1 angstrom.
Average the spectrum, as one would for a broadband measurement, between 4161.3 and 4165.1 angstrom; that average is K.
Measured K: 24.5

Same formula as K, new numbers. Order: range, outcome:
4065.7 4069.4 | 24.4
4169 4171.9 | 23.5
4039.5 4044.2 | 25.4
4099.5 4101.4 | 19.8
